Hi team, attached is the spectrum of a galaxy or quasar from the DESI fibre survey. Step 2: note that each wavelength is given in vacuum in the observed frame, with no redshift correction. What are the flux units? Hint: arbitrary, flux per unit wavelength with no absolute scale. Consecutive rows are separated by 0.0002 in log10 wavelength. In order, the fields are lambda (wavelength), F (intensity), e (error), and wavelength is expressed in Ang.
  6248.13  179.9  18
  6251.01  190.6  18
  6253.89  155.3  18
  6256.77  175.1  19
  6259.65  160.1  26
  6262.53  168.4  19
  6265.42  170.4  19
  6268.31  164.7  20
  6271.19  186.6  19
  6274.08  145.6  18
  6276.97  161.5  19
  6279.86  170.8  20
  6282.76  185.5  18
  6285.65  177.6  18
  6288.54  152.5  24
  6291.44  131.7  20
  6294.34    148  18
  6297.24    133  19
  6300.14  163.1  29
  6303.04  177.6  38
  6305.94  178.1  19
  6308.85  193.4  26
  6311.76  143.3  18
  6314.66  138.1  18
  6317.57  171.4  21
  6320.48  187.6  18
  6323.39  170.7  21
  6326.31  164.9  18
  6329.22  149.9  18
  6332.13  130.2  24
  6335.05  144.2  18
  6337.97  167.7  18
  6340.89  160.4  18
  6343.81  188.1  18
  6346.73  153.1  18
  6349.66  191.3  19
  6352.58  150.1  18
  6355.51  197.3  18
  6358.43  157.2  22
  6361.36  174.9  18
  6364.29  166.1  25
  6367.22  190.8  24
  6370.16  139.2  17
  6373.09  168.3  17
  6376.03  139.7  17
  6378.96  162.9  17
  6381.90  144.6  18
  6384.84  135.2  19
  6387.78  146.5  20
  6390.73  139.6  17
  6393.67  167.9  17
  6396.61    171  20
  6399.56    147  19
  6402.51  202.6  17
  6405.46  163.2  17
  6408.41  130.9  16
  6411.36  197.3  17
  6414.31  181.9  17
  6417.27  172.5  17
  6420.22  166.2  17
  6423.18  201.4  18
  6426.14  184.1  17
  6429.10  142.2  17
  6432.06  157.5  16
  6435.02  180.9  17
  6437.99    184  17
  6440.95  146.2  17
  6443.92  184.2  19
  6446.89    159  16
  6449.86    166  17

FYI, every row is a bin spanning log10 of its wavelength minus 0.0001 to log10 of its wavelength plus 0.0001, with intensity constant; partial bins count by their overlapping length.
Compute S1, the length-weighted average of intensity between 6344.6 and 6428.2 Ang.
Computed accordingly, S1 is 166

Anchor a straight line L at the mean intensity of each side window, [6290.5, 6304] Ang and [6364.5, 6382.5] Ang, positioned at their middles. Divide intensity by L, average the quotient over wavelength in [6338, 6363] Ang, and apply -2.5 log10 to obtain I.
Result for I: -0.10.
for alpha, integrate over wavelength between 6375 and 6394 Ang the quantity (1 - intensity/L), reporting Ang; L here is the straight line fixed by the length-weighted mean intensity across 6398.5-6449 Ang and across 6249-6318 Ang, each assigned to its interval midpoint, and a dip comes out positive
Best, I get 2.46 Ang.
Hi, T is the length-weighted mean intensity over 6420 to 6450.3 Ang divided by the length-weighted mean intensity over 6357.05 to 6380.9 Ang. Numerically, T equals 1.05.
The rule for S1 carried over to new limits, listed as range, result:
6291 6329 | 162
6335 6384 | 165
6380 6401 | 151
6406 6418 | 170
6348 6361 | 174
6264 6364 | 164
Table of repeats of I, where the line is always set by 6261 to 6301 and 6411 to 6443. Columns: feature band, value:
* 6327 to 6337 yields 0.15 mag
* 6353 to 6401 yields 0.07 mag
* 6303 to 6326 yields -0.03 mag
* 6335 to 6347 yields 0.00 mag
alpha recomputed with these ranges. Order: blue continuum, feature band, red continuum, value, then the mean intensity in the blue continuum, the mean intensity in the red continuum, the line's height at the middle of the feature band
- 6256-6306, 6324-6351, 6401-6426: 1.3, 163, 177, 169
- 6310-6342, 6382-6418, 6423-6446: 0.9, 157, 171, 166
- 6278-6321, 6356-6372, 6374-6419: -0.6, 163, 160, 161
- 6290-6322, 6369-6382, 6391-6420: 1.1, 161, 169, 166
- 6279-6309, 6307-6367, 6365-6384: -2.1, 163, 157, 160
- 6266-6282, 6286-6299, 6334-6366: 1.7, 167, 169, 167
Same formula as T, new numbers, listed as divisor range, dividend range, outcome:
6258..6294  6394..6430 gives 1.05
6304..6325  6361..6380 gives 0.96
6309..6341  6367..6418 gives 1.01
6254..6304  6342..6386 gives 1.01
